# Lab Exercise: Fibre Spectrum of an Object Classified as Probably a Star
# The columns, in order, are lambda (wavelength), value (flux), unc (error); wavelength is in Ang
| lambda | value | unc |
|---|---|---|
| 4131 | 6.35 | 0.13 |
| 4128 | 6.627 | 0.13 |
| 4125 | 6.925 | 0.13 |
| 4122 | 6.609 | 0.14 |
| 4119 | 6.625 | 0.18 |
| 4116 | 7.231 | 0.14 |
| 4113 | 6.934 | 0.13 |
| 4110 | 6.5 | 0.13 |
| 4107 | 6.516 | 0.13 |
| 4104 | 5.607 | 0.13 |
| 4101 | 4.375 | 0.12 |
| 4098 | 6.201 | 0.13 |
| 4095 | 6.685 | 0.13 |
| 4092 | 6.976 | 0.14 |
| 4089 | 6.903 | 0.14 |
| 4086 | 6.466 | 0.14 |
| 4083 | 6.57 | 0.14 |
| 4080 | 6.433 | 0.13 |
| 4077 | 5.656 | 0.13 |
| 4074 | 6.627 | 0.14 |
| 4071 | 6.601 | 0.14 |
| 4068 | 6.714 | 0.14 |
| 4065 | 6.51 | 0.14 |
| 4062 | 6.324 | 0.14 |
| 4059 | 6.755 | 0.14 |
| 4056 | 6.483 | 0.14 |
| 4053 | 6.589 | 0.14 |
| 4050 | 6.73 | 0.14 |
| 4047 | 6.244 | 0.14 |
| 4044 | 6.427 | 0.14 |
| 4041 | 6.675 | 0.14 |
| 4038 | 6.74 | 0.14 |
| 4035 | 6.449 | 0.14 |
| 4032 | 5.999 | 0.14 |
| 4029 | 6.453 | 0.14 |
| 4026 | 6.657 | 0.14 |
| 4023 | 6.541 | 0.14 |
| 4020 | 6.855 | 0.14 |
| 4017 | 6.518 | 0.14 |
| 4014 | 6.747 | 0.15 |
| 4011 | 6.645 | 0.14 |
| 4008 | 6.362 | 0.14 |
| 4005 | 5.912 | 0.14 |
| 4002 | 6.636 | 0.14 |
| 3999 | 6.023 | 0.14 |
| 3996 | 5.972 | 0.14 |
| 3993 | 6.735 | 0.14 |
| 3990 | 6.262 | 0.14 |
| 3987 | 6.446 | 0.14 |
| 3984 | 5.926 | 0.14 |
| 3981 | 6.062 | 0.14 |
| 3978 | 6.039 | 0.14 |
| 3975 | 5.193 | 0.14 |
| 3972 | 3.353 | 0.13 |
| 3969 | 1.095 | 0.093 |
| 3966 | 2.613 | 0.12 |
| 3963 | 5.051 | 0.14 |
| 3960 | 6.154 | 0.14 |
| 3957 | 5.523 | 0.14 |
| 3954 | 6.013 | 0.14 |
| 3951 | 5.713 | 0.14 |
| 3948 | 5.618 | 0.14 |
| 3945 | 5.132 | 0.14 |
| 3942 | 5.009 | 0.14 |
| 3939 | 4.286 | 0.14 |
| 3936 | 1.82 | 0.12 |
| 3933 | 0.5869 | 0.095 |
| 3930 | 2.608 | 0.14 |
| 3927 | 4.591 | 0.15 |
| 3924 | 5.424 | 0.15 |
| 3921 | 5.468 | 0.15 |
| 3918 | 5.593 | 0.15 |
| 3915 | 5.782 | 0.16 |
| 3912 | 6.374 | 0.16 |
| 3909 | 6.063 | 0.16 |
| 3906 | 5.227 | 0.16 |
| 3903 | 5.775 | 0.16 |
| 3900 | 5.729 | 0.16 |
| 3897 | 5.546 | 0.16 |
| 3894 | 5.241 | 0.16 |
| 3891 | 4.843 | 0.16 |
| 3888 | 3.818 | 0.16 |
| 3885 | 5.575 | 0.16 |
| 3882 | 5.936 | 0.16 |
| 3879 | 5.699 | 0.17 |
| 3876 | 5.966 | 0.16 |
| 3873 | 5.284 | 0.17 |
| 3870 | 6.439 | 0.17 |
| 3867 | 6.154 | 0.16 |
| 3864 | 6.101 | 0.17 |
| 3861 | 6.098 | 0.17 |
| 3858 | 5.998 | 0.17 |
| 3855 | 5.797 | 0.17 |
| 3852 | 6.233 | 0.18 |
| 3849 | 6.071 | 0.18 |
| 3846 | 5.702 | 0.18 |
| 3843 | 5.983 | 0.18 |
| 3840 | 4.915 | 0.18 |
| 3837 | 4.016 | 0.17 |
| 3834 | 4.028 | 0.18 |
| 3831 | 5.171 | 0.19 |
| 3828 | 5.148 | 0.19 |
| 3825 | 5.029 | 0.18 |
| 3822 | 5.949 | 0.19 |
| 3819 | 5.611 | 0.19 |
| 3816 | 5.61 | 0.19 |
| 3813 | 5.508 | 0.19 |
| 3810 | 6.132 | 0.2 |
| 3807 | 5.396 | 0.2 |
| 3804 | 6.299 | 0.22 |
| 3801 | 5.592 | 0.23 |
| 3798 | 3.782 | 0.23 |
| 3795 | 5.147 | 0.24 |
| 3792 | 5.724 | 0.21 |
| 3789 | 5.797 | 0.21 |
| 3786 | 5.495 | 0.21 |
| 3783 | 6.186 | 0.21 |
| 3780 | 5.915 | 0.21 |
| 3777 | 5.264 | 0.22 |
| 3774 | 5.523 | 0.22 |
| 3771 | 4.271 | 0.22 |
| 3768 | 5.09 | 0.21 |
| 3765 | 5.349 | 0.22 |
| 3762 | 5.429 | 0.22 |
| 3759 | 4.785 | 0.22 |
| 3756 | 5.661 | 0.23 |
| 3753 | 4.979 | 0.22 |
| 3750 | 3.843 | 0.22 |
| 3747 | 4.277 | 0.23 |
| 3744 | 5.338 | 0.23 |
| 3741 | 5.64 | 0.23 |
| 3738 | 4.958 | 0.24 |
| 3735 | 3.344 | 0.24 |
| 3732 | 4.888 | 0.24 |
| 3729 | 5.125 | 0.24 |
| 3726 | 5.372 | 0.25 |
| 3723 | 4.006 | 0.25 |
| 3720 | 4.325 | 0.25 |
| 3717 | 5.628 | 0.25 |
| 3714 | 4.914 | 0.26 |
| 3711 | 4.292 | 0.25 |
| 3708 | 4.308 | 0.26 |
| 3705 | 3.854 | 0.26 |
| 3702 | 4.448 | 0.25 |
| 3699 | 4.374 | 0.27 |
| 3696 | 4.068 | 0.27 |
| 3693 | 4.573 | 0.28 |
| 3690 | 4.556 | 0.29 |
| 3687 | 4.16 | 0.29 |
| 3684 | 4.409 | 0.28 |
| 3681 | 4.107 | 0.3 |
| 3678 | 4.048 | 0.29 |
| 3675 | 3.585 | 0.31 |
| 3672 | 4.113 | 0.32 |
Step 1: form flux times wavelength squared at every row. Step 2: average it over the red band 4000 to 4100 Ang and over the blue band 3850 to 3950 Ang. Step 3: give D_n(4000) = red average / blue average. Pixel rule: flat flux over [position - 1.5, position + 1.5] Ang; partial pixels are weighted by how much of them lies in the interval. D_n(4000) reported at 1.3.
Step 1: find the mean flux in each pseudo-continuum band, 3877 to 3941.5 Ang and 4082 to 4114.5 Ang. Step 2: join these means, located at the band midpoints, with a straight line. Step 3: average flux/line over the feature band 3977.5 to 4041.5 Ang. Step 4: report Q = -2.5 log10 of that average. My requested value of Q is -0.14 mag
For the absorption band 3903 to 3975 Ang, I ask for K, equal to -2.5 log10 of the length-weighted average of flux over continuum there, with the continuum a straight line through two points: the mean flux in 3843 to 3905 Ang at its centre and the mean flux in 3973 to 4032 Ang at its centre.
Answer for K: 0.284 mag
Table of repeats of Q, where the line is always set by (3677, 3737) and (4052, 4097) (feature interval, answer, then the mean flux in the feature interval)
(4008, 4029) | -0.07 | 6.62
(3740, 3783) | -0.08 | 5.13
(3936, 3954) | 0.18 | 4.95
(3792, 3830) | -0.08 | 5.44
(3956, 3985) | 0.27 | 4.67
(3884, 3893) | 0.16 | 4.73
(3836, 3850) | -0.03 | 5.36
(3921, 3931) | 0.26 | 4.48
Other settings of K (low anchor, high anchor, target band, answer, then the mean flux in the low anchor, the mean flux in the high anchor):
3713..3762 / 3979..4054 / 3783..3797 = -0.08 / 4.84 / 6.42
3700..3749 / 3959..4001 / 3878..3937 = 0.03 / 4.66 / 5.21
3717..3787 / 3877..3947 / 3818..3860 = -0.10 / 5.01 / 4.89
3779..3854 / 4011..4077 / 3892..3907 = 0.07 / 5.46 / 6.54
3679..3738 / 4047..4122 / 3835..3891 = -0.07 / 4.47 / 6.46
